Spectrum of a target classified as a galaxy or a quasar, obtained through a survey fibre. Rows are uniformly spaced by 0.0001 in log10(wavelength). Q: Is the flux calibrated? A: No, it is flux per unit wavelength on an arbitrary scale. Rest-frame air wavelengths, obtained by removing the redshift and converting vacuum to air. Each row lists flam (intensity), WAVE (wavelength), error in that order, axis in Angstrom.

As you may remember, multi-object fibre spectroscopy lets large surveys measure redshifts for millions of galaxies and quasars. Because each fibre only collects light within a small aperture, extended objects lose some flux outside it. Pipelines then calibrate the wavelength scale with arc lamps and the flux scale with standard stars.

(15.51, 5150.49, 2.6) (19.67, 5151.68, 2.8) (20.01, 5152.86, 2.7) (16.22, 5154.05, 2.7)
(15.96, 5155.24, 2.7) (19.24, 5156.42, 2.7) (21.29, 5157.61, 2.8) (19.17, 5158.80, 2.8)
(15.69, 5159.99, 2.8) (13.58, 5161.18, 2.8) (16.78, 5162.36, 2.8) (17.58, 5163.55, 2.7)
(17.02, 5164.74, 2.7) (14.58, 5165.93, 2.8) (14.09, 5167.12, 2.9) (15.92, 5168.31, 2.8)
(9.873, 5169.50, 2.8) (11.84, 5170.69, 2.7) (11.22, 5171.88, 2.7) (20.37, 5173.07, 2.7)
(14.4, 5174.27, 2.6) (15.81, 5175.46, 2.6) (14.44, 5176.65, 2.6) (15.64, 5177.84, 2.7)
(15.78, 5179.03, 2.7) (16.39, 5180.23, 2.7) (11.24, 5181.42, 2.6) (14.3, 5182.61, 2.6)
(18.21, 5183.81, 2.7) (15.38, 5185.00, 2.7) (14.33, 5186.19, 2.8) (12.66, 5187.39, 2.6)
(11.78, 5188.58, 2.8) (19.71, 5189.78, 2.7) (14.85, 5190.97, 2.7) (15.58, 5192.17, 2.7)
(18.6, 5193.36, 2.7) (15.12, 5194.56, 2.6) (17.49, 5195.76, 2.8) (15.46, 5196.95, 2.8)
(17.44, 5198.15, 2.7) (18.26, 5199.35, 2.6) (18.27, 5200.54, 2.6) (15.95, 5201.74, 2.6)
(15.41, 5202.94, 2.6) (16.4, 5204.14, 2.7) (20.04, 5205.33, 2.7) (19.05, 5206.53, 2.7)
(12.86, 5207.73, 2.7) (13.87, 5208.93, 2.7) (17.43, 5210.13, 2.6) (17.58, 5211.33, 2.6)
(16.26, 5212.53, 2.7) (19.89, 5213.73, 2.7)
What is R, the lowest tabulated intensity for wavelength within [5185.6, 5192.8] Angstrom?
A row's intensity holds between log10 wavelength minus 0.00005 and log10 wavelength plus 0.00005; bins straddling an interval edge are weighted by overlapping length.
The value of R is 11.78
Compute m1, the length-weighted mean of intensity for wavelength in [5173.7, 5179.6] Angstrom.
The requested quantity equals 15.2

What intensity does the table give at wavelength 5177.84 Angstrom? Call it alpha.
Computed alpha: 15.64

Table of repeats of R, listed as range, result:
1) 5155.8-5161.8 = 13.58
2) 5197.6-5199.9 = 17.44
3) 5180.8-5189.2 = 11.24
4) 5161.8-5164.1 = 16.78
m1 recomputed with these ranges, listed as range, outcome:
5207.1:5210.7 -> 14.7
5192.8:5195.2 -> 16.8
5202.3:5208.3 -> 16.8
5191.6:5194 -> 17.1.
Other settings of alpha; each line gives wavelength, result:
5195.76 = 17.49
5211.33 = 17.58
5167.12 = 14.09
